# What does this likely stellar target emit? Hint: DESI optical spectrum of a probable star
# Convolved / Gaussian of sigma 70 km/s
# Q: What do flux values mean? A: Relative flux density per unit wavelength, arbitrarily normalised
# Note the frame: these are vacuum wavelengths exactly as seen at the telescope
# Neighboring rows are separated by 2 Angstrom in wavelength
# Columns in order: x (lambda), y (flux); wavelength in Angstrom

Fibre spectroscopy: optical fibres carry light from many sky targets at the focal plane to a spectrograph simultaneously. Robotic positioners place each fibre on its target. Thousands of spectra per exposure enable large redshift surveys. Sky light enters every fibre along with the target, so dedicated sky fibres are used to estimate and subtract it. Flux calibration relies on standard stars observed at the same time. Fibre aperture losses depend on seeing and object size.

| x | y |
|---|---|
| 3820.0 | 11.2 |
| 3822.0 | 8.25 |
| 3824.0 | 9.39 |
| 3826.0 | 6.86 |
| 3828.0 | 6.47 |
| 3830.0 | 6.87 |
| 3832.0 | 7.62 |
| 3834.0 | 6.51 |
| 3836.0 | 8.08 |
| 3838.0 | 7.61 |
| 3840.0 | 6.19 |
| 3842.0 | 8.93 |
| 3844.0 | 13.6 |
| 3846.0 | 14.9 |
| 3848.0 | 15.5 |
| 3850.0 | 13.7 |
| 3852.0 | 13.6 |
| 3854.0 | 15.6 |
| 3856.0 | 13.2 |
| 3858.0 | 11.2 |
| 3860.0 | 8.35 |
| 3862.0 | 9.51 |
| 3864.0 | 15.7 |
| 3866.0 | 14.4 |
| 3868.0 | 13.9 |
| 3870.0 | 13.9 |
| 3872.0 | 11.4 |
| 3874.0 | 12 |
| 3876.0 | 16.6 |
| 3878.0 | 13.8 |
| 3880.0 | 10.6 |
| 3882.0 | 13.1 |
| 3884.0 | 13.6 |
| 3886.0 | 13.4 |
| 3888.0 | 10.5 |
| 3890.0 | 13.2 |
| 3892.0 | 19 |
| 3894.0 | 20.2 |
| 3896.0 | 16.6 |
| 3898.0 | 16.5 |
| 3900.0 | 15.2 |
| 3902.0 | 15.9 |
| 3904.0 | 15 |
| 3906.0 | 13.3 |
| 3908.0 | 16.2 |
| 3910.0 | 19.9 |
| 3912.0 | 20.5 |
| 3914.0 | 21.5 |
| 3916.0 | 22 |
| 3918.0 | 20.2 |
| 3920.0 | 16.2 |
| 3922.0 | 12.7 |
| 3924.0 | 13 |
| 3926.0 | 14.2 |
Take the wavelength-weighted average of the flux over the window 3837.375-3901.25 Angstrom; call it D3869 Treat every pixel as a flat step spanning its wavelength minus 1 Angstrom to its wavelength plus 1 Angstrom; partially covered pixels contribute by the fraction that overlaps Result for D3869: 13.3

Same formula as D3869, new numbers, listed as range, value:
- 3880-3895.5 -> 14.5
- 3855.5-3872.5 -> 12.4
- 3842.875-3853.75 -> 14.3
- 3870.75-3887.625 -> 13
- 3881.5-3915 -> 16.1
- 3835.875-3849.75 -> 11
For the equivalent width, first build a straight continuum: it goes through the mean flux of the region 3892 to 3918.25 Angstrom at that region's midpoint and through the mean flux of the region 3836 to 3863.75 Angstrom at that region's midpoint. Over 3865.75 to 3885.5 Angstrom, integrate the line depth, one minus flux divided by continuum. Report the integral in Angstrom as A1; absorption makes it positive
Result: 1.7 Angstrom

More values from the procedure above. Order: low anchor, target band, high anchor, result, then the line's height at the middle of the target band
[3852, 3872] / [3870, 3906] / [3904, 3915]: 2.8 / 15.6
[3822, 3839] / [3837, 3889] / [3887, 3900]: -3.9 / 11.8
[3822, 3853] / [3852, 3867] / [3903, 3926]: -1.1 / 11.8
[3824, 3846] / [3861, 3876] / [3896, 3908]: -1.8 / 11.8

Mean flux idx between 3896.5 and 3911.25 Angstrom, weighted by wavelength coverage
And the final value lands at 16.1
